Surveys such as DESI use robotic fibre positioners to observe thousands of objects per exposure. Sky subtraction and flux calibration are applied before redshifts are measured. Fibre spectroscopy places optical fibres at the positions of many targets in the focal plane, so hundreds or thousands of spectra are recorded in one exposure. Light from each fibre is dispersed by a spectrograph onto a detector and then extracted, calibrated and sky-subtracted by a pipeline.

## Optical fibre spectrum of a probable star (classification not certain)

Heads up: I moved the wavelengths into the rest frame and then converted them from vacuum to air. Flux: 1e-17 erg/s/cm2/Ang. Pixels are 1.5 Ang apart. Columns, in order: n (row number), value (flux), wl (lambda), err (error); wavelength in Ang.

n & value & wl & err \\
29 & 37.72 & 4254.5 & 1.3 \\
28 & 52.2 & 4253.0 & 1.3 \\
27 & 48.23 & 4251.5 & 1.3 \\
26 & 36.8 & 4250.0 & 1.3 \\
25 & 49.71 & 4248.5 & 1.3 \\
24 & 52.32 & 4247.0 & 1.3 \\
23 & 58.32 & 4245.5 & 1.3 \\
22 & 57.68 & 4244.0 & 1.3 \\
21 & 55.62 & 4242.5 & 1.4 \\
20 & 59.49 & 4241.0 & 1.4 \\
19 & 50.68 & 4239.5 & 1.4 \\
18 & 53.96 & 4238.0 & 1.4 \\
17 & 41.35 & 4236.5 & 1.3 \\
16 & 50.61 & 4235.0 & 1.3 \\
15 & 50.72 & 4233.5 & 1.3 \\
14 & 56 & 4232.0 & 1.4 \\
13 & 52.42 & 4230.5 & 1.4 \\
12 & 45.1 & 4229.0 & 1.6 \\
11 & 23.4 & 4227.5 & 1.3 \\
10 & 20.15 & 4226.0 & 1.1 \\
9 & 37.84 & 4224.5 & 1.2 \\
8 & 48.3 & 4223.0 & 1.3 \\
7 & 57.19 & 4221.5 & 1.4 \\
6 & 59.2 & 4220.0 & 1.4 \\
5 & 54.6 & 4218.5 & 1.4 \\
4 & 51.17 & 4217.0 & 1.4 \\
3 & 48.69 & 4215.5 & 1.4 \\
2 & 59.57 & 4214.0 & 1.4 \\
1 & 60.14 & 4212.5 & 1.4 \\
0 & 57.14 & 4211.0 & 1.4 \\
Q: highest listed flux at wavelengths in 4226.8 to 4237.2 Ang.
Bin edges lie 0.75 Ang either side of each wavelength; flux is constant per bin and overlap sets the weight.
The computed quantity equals 56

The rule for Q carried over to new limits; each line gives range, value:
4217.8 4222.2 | 59.2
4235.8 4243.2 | 59.49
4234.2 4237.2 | 50.61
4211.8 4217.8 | 60.14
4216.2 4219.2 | 54.6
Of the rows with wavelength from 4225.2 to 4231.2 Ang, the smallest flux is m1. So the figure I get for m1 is 20.15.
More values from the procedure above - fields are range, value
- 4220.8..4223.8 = 48.3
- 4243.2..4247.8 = 52.32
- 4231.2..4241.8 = 41.35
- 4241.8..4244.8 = 55.62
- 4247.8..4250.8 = 36.8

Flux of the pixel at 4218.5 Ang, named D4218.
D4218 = 54.6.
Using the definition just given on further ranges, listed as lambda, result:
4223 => 48.3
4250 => 36.8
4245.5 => 58.32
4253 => 52.2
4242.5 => 55.62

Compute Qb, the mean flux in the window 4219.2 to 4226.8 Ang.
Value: 44.5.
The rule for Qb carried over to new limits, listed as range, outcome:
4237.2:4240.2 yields 52.2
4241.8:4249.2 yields 54.8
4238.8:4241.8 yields 55.2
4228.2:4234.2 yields 50.8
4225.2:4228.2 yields 22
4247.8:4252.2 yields 44.8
